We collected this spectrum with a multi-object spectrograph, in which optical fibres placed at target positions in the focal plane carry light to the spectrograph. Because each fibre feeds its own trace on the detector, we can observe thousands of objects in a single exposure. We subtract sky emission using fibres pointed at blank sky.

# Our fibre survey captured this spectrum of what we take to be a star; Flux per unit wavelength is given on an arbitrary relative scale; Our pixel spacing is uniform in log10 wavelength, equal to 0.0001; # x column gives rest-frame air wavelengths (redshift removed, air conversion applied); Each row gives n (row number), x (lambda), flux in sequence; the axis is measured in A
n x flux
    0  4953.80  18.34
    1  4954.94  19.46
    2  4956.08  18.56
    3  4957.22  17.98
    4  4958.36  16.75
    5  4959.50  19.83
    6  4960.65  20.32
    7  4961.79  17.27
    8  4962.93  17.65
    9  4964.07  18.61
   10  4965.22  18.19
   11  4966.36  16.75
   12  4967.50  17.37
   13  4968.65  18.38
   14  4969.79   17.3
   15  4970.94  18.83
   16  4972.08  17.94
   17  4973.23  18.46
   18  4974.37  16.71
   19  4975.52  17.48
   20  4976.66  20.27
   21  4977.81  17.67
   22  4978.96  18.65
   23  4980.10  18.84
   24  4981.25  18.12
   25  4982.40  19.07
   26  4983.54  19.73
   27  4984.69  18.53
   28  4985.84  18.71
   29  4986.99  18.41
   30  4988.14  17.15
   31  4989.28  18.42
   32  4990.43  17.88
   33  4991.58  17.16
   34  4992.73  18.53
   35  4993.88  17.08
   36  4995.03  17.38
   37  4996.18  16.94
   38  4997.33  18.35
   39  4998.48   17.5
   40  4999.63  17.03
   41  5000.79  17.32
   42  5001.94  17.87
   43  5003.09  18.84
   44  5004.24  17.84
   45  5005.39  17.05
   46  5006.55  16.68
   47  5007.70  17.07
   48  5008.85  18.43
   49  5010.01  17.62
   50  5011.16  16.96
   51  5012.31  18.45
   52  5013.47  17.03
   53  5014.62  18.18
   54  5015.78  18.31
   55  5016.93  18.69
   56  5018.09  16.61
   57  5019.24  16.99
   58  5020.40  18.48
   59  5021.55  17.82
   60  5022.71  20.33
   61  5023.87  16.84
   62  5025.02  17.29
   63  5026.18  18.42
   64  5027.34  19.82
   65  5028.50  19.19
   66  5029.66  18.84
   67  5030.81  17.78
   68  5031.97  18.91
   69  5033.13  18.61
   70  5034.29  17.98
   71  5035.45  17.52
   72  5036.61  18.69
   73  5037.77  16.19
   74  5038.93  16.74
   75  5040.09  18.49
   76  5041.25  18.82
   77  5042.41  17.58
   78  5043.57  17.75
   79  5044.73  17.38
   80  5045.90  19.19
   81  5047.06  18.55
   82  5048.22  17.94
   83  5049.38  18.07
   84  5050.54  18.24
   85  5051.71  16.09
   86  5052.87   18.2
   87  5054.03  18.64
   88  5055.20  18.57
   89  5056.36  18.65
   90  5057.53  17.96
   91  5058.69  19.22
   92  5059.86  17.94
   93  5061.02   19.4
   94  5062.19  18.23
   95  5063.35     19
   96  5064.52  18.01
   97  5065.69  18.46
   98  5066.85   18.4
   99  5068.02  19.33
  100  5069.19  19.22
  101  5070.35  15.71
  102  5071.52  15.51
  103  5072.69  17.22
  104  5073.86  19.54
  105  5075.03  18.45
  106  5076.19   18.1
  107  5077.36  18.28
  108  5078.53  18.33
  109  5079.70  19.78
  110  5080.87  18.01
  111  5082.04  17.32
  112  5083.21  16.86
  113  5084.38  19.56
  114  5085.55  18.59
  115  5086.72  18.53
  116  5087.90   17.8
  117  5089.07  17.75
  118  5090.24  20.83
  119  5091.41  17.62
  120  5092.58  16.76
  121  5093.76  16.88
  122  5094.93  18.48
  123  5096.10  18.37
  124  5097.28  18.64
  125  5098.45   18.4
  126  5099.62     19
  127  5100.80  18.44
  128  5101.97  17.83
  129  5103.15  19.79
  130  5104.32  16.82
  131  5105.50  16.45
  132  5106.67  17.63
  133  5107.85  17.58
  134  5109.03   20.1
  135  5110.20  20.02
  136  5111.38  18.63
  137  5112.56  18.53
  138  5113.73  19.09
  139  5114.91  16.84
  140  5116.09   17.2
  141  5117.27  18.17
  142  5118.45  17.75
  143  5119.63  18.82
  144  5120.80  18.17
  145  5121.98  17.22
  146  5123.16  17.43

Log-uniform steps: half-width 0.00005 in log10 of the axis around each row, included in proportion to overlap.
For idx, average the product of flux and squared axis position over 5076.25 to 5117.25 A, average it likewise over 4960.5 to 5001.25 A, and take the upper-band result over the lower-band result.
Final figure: 1.1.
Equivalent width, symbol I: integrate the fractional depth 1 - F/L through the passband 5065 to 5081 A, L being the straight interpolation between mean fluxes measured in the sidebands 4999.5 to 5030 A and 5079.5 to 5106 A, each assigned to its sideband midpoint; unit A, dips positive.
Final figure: -0.1 A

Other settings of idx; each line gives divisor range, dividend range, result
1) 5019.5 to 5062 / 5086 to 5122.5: 1.02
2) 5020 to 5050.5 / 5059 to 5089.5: 1.02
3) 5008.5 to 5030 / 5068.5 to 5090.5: 1.03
